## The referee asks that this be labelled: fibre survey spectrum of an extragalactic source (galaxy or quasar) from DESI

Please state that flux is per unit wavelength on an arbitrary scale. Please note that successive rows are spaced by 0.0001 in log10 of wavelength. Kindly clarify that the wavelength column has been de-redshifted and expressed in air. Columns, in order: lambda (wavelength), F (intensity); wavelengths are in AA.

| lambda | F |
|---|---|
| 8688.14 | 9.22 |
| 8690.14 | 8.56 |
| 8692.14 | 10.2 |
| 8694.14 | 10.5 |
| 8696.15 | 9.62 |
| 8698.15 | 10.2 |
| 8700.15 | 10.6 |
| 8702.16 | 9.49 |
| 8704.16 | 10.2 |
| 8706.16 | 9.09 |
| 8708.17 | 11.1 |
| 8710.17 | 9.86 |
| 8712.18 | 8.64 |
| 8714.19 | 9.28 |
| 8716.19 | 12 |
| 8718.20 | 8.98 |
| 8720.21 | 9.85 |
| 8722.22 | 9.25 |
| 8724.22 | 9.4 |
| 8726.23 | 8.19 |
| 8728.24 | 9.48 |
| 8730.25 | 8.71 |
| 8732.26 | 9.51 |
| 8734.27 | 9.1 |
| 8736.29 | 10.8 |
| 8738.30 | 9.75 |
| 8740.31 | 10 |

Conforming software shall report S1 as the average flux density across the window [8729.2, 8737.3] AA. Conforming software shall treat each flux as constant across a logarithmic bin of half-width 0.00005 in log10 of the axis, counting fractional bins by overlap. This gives 9.52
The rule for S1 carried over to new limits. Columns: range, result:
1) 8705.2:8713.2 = 9.67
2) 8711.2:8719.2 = 9.73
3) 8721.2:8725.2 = 9.34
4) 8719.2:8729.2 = 9.24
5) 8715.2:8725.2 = 9.9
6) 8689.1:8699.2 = 9.82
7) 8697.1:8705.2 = 10.1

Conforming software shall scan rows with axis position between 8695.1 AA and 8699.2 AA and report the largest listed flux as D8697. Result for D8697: 10.2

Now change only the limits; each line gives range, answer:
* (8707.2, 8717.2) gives 12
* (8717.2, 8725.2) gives 9.85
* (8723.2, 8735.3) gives 9.51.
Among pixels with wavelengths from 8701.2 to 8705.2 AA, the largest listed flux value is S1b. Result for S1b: 10.2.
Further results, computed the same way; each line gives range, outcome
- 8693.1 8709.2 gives 11.1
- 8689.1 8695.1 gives 10.5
